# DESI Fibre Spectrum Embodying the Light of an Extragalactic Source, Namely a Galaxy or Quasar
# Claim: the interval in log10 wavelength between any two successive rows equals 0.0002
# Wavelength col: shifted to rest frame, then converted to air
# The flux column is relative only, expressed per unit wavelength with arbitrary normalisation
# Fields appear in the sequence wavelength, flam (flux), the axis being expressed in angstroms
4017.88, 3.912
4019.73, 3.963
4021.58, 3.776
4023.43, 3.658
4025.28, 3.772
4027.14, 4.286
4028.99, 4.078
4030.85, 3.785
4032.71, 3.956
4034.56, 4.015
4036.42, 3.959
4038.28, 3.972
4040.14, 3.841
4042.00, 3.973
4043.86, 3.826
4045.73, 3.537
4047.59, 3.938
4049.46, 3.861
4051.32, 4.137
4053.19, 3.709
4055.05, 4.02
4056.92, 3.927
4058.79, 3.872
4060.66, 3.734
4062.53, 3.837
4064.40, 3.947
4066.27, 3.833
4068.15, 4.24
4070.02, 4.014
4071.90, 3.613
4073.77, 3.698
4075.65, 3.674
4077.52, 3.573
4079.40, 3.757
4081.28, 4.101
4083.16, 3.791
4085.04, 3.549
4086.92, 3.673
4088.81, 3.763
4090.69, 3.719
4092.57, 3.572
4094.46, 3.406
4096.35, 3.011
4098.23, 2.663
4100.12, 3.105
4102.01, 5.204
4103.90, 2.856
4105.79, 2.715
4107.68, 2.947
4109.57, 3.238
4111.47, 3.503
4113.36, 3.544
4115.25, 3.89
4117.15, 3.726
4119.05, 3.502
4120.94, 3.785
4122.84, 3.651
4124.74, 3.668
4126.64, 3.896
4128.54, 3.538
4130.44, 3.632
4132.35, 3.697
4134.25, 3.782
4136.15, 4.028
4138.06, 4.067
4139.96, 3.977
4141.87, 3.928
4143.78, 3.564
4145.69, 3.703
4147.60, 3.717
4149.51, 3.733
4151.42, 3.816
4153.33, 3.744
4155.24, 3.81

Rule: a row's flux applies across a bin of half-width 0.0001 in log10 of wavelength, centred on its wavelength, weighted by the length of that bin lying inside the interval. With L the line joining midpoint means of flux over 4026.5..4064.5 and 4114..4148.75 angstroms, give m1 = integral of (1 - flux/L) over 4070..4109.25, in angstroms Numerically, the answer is 3.2 angstroms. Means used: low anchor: 3.91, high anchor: 3.76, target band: 3.53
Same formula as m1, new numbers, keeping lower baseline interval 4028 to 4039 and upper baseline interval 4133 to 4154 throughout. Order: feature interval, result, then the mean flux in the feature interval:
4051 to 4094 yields 1.2 angstroms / 3.81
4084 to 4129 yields 4.2 angstroms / 3.51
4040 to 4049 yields 0.3 angstroms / 3.82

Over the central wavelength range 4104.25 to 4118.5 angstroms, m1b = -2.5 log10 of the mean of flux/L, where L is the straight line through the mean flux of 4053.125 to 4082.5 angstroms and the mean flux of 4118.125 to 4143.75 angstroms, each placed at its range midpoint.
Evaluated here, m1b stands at 0.14 mag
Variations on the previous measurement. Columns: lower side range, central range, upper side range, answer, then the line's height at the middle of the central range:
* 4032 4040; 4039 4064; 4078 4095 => 0.01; 3.89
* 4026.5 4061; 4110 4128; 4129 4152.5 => 0.05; 3.82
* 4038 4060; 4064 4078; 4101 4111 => -0.04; 3.69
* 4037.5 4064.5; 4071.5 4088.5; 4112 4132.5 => 0.02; 3.79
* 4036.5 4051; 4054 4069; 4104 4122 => -0.05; 3.75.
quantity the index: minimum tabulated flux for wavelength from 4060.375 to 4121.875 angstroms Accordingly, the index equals 2.663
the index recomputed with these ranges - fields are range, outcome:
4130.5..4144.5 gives 3.564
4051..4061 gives 3.709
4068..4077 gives 3.613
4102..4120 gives 2.715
